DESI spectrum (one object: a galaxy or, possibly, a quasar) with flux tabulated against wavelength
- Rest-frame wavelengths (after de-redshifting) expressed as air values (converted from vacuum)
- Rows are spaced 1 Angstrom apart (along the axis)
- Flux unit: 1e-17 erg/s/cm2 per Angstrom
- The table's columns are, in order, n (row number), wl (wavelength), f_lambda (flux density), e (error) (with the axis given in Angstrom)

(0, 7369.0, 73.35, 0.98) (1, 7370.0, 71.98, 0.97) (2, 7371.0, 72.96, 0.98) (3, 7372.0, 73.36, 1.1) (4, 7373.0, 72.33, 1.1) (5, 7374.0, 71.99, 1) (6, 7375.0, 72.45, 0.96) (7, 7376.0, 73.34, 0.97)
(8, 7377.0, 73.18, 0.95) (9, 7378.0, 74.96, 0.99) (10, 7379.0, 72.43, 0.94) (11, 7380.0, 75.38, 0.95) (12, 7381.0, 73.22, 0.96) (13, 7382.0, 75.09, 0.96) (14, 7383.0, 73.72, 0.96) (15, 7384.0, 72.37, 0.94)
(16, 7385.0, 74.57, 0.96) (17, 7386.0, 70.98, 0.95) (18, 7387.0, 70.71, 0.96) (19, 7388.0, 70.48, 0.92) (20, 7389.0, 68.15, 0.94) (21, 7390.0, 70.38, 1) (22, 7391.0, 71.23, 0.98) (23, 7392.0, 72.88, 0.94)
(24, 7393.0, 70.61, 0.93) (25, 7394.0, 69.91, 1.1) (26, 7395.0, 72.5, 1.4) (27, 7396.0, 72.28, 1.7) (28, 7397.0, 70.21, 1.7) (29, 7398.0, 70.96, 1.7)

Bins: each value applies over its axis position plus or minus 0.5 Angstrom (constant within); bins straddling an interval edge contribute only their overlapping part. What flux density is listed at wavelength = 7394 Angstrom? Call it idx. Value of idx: 69.91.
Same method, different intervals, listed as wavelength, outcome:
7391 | 71.23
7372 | 73.36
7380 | 75.38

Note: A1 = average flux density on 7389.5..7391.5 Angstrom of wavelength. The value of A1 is 70.8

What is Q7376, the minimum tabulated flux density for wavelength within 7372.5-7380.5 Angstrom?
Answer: 71.99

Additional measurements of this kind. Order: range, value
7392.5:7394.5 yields 69.91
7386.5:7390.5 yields 68.15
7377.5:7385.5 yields 72.37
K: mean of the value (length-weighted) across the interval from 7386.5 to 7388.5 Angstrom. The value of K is 70.6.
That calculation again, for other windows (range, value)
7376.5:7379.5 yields 73.5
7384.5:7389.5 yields 71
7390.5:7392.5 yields 72.1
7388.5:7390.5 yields 69.3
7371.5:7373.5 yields 72.8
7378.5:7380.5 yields 73.9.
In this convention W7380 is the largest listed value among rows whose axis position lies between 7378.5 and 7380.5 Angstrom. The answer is 75.38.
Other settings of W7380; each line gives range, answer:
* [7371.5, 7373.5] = 73.36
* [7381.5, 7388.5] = 75.09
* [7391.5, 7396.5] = 72.88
